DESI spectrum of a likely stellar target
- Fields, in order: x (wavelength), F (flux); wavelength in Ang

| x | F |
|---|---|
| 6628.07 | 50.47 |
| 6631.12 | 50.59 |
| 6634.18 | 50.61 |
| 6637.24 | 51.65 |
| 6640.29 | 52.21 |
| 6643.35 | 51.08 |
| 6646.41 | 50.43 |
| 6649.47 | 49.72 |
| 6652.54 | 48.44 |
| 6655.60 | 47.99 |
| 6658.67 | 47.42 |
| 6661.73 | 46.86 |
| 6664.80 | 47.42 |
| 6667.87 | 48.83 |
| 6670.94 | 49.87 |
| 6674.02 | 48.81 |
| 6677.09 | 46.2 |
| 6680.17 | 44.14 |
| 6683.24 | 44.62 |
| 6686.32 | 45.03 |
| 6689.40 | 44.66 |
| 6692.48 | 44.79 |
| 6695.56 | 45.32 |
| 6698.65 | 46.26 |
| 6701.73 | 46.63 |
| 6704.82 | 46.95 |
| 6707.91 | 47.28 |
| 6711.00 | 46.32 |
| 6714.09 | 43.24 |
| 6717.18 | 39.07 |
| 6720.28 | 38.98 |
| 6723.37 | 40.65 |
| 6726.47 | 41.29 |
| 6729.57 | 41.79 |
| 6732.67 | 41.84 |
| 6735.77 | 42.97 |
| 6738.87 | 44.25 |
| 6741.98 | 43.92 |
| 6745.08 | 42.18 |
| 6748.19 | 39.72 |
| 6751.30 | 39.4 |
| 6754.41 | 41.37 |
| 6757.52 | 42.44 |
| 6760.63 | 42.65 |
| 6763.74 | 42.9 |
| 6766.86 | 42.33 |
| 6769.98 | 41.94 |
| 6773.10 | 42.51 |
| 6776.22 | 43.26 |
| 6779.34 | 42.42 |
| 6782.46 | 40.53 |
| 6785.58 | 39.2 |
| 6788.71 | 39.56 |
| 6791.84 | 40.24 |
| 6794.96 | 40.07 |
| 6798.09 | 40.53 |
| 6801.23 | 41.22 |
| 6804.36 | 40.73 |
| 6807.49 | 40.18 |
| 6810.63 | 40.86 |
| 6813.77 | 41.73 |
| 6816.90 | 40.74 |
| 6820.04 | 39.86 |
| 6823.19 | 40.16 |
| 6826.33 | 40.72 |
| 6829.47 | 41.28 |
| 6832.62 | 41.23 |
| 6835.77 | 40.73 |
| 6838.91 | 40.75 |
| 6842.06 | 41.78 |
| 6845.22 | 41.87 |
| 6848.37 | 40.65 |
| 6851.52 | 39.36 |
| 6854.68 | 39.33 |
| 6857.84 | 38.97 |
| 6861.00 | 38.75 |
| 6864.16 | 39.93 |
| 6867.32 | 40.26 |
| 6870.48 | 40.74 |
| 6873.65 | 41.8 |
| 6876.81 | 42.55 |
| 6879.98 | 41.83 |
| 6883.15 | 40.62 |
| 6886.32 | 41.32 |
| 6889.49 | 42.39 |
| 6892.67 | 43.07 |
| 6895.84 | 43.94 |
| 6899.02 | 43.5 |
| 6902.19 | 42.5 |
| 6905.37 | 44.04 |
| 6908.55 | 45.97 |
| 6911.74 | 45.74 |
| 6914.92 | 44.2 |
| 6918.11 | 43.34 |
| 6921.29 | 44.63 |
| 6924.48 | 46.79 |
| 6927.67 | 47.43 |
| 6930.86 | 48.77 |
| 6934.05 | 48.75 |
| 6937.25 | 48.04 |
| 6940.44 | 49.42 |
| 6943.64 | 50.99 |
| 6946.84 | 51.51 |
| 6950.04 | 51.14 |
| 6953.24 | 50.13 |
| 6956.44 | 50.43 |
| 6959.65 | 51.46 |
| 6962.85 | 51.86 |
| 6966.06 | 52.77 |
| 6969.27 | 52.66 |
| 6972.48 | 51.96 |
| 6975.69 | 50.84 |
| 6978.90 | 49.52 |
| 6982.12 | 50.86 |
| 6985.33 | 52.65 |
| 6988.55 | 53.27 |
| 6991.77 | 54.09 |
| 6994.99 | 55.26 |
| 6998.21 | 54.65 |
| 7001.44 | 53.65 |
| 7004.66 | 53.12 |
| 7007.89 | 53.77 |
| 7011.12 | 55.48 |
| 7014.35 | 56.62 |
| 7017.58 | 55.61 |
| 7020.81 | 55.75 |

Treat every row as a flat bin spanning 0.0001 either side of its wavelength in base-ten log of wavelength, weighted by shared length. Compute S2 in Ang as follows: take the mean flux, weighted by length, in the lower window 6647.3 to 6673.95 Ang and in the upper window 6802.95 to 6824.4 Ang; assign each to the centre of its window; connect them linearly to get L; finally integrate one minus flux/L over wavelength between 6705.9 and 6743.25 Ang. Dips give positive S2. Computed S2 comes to 2.0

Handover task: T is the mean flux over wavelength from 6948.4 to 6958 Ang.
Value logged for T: 50.6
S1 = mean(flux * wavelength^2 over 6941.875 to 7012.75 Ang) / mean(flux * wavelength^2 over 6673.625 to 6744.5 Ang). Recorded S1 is 1.29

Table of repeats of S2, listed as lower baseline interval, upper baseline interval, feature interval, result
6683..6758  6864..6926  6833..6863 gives 2.0 Ang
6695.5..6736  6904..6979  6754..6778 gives 1.2 Ang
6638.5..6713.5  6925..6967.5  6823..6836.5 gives 2.2 Ang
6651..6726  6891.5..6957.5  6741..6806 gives 6.6 Ang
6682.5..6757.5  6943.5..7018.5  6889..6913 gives 2.8 Ang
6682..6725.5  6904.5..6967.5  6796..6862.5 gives 8.5 Ang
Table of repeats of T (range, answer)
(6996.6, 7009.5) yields 53.8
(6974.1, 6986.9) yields 51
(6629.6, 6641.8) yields 51.3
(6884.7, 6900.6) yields 42.8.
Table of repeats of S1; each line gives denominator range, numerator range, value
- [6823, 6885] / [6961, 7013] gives 1.35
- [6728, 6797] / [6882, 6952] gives 1.15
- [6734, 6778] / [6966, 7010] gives 1.34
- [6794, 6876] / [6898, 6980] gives 1.23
